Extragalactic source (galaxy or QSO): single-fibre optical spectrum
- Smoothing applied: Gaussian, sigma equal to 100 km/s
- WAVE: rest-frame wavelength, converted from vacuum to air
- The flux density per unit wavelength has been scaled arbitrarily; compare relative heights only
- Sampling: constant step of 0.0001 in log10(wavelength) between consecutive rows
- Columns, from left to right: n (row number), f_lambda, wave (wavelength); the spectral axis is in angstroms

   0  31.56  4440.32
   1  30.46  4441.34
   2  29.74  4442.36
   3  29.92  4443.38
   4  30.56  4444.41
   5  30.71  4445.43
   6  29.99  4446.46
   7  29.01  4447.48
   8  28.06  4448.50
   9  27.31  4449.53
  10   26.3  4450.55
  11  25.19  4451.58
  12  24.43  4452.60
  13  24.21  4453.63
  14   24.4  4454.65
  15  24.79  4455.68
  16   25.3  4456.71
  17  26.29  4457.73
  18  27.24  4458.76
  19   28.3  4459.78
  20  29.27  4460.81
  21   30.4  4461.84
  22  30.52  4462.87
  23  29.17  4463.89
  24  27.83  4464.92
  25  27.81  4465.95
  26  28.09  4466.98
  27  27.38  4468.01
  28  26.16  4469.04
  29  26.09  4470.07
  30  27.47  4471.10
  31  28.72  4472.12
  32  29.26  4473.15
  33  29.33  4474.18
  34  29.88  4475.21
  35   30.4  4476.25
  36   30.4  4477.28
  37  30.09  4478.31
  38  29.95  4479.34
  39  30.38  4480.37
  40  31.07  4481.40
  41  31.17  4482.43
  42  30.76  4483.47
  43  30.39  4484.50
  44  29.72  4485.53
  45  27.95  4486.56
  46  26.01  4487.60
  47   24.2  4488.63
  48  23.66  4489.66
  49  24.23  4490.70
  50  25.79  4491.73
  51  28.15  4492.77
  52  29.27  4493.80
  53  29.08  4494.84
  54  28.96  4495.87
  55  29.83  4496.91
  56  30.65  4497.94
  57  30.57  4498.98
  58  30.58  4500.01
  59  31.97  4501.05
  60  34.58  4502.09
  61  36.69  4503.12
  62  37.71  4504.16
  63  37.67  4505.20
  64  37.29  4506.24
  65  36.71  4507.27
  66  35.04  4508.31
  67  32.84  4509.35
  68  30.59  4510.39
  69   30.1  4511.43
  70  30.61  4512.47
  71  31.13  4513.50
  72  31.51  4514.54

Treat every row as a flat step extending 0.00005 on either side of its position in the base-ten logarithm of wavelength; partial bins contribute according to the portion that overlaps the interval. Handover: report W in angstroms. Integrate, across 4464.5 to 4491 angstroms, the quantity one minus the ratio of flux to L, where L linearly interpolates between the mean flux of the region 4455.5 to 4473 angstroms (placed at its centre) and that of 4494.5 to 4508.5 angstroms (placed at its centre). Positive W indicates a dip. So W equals 1.2 angstroms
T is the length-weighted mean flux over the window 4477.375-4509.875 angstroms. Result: 30.7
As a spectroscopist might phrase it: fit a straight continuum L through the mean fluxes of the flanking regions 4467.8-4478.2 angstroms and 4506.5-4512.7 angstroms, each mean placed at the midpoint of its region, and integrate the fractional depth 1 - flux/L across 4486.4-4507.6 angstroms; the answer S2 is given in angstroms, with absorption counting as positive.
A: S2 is 0.66 angstroms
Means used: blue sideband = 28.6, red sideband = 32.9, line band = 30.5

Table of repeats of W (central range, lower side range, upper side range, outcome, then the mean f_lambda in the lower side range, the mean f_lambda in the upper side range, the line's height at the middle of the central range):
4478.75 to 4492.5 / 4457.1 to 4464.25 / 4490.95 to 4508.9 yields 1.3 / 28.7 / 32.3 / 31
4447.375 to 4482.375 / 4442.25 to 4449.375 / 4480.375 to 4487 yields 2.3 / 29.6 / 30.2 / 29.9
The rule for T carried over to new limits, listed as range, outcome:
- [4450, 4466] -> 26.9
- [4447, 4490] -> 28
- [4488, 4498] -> 27.2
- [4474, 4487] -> 30.1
